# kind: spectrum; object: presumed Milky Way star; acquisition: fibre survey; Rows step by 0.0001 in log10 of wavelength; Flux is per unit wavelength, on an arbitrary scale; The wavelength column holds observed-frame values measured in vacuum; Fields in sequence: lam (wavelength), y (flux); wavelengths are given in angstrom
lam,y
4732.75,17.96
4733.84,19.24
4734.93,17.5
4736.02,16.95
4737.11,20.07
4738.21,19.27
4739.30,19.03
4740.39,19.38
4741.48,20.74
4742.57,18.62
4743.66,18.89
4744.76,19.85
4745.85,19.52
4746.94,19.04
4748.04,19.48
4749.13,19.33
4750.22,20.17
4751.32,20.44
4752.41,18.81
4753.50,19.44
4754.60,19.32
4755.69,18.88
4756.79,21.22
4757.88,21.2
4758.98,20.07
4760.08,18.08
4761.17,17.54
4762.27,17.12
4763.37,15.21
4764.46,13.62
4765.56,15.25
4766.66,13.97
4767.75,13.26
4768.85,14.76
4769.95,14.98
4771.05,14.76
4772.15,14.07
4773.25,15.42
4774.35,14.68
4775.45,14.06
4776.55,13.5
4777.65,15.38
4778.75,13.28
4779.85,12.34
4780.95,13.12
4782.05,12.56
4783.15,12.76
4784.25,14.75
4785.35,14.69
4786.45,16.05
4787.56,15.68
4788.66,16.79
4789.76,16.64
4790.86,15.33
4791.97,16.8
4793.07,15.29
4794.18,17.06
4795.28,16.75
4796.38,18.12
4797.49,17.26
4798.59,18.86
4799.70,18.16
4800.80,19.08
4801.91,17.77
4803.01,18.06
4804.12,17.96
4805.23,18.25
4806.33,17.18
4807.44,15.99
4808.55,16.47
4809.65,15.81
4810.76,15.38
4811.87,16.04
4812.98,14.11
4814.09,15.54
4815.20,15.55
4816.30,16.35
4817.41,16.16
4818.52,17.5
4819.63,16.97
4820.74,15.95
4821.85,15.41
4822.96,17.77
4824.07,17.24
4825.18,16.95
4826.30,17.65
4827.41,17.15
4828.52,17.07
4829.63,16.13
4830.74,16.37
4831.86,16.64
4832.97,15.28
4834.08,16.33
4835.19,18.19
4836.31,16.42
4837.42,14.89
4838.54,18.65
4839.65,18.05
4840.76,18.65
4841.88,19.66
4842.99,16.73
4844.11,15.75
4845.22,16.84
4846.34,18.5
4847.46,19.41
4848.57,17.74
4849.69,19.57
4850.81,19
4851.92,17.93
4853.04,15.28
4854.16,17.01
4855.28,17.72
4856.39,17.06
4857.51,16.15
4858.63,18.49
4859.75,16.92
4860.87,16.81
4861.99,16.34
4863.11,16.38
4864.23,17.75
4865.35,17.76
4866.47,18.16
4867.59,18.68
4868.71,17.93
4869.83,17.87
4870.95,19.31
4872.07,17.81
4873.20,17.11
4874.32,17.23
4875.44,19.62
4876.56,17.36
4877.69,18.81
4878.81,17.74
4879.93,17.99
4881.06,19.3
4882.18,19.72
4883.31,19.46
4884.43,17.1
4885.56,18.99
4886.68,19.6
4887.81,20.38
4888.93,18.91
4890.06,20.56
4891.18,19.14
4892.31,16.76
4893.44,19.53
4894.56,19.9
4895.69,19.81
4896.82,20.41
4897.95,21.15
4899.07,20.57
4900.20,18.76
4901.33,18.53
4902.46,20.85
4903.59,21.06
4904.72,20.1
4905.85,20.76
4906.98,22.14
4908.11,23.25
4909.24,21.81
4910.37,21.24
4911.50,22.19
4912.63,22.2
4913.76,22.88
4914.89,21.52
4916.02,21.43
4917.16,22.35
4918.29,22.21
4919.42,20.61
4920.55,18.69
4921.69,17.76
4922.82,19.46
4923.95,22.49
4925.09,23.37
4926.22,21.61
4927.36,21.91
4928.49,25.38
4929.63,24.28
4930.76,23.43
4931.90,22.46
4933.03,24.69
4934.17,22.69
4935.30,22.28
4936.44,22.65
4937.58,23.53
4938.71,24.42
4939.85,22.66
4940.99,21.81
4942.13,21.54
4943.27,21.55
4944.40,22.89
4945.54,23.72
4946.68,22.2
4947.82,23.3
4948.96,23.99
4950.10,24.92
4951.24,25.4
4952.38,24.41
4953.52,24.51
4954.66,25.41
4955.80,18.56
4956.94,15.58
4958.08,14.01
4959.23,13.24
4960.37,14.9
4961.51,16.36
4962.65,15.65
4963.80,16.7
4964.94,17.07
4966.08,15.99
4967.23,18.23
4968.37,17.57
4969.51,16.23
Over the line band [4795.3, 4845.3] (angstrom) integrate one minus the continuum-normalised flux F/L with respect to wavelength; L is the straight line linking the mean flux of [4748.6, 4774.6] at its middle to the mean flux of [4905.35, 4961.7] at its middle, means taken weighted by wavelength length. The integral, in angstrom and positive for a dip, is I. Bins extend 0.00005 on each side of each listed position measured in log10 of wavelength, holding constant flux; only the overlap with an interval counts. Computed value 4.8 angstrom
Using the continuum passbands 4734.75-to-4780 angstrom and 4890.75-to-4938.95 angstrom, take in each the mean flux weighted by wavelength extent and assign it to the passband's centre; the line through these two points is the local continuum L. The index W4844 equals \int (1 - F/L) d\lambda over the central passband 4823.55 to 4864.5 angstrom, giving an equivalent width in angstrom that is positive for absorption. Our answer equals 4.9 angstrom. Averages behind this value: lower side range 17.4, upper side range 21.4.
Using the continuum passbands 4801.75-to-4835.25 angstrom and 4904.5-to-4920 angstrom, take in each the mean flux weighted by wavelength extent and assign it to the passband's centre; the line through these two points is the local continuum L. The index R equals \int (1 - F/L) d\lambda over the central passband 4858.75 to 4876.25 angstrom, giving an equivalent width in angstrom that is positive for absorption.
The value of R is 1.4 angstrom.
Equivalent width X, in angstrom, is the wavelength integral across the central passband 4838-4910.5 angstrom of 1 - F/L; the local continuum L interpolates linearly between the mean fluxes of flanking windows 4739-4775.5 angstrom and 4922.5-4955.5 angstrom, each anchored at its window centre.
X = 8.7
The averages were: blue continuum 17.7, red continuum 23.2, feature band 18.7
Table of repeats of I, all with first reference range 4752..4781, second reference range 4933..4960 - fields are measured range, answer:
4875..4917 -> 0.6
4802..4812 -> 0.3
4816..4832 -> 1.1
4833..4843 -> 0.5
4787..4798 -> 0.2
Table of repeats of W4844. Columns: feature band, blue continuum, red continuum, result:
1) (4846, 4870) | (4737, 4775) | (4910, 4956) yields 3.4 angstrom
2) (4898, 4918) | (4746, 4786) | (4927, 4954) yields 0.7 angstrom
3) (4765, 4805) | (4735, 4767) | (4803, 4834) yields 4.5 angstrom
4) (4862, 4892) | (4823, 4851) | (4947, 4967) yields -0.6 angstrom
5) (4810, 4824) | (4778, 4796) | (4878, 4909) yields 0.2 angstrom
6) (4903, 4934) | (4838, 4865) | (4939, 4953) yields -0.5 angstrom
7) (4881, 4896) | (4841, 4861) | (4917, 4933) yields 0.5 angstrom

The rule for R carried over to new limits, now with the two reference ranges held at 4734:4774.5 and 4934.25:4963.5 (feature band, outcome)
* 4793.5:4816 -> 2.1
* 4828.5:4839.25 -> 1.5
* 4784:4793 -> 1.3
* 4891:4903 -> 0.4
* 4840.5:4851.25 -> 0.7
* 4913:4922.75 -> -0.1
